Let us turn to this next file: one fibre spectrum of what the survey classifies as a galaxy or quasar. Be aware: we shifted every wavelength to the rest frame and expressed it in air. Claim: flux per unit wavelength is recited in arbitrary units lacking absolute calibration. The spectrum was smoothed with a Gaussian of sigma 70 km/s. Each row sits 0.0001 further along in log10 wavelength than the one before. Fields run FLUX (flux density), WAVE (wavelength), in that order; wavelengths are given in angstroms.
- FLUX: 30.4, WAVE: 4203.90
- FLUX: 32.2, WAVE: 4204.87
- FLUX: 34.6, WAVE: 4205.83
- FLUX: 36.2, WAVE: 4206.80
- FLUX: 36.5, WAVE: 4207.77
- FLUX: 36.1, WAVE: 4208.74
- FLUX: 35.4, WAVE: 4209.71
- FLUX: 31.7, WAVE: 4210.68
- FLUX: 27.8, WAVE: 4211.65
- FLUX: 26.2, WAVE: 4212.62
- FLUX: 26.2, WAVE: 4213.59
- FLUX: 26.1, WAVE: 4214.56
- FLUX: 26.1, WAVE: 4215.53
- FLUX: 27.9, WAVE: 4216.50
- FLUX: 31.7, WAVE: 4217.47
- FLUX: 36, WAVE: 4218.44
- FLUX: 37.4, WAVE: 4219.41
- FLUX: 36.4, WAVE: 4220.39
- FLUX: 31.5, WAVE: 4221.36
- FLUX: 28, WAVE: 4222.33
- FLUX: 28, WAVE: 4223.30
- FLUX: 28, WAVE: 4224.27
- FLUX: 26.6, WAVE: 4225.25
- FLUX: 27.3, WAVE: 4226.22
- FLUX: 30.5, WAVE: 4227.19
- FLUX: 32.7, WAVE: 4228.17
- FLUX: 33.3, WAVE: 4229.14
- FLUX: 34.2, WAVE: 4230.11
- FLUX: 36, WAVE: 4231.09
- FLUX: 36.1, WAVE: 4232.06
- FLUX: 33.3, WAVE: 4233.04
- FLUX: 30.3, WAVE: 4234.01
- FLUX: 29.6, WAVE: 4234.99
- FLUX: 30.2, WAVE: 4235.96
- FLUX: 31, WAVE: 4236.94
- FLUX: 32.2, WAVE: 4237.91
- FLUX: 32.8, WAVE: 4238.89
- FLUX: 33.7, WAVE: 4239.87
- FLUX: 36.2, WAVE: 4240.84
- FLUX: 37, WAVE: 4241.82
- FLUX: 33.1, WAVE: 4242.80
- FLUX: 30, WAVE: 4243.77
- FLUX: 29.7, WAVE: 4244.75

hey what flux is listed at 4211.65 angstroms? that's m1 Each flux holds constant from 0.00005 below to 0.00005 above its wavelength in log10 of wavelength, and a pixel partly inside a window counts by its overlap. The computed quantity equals 27.8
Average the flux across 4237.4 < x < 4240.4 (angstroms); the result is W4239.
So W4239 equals 33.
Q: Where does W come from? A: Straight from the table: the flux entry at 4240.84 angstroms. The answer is 36.2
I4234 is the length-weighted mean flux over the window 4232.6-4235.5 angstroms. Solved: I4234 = 31.1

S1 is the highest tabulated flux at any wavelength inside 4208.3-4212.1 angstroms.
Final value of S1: 36.1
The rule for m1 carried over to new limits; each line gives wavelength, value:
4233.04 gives 33.3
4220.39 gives 36.4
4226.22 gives 27.3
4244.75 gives 29.7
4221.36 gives 31.5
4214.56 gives 26.1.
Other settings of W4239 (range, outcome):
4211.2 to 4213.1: 27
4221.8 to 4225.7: 27.7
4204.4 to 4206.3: 33.5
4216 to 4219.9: 33.2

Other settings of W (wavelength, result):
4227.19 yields 30.5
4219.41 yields 37.4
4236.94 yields 31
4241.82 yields 37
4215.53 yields 26.1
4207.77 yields 36.5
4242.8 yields 33.1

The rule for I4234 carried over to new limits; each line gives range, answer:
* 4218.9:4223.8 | 32.3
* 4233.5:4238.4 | 30.7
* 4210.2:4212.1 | 29.8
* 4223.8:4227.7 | 28.1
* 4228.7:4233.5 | 34.6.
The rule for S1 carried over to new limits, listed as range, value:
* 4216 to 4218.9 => 36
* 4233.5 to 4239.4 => 32.8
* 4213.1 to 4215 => 26.2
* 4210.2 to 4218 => 31.7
